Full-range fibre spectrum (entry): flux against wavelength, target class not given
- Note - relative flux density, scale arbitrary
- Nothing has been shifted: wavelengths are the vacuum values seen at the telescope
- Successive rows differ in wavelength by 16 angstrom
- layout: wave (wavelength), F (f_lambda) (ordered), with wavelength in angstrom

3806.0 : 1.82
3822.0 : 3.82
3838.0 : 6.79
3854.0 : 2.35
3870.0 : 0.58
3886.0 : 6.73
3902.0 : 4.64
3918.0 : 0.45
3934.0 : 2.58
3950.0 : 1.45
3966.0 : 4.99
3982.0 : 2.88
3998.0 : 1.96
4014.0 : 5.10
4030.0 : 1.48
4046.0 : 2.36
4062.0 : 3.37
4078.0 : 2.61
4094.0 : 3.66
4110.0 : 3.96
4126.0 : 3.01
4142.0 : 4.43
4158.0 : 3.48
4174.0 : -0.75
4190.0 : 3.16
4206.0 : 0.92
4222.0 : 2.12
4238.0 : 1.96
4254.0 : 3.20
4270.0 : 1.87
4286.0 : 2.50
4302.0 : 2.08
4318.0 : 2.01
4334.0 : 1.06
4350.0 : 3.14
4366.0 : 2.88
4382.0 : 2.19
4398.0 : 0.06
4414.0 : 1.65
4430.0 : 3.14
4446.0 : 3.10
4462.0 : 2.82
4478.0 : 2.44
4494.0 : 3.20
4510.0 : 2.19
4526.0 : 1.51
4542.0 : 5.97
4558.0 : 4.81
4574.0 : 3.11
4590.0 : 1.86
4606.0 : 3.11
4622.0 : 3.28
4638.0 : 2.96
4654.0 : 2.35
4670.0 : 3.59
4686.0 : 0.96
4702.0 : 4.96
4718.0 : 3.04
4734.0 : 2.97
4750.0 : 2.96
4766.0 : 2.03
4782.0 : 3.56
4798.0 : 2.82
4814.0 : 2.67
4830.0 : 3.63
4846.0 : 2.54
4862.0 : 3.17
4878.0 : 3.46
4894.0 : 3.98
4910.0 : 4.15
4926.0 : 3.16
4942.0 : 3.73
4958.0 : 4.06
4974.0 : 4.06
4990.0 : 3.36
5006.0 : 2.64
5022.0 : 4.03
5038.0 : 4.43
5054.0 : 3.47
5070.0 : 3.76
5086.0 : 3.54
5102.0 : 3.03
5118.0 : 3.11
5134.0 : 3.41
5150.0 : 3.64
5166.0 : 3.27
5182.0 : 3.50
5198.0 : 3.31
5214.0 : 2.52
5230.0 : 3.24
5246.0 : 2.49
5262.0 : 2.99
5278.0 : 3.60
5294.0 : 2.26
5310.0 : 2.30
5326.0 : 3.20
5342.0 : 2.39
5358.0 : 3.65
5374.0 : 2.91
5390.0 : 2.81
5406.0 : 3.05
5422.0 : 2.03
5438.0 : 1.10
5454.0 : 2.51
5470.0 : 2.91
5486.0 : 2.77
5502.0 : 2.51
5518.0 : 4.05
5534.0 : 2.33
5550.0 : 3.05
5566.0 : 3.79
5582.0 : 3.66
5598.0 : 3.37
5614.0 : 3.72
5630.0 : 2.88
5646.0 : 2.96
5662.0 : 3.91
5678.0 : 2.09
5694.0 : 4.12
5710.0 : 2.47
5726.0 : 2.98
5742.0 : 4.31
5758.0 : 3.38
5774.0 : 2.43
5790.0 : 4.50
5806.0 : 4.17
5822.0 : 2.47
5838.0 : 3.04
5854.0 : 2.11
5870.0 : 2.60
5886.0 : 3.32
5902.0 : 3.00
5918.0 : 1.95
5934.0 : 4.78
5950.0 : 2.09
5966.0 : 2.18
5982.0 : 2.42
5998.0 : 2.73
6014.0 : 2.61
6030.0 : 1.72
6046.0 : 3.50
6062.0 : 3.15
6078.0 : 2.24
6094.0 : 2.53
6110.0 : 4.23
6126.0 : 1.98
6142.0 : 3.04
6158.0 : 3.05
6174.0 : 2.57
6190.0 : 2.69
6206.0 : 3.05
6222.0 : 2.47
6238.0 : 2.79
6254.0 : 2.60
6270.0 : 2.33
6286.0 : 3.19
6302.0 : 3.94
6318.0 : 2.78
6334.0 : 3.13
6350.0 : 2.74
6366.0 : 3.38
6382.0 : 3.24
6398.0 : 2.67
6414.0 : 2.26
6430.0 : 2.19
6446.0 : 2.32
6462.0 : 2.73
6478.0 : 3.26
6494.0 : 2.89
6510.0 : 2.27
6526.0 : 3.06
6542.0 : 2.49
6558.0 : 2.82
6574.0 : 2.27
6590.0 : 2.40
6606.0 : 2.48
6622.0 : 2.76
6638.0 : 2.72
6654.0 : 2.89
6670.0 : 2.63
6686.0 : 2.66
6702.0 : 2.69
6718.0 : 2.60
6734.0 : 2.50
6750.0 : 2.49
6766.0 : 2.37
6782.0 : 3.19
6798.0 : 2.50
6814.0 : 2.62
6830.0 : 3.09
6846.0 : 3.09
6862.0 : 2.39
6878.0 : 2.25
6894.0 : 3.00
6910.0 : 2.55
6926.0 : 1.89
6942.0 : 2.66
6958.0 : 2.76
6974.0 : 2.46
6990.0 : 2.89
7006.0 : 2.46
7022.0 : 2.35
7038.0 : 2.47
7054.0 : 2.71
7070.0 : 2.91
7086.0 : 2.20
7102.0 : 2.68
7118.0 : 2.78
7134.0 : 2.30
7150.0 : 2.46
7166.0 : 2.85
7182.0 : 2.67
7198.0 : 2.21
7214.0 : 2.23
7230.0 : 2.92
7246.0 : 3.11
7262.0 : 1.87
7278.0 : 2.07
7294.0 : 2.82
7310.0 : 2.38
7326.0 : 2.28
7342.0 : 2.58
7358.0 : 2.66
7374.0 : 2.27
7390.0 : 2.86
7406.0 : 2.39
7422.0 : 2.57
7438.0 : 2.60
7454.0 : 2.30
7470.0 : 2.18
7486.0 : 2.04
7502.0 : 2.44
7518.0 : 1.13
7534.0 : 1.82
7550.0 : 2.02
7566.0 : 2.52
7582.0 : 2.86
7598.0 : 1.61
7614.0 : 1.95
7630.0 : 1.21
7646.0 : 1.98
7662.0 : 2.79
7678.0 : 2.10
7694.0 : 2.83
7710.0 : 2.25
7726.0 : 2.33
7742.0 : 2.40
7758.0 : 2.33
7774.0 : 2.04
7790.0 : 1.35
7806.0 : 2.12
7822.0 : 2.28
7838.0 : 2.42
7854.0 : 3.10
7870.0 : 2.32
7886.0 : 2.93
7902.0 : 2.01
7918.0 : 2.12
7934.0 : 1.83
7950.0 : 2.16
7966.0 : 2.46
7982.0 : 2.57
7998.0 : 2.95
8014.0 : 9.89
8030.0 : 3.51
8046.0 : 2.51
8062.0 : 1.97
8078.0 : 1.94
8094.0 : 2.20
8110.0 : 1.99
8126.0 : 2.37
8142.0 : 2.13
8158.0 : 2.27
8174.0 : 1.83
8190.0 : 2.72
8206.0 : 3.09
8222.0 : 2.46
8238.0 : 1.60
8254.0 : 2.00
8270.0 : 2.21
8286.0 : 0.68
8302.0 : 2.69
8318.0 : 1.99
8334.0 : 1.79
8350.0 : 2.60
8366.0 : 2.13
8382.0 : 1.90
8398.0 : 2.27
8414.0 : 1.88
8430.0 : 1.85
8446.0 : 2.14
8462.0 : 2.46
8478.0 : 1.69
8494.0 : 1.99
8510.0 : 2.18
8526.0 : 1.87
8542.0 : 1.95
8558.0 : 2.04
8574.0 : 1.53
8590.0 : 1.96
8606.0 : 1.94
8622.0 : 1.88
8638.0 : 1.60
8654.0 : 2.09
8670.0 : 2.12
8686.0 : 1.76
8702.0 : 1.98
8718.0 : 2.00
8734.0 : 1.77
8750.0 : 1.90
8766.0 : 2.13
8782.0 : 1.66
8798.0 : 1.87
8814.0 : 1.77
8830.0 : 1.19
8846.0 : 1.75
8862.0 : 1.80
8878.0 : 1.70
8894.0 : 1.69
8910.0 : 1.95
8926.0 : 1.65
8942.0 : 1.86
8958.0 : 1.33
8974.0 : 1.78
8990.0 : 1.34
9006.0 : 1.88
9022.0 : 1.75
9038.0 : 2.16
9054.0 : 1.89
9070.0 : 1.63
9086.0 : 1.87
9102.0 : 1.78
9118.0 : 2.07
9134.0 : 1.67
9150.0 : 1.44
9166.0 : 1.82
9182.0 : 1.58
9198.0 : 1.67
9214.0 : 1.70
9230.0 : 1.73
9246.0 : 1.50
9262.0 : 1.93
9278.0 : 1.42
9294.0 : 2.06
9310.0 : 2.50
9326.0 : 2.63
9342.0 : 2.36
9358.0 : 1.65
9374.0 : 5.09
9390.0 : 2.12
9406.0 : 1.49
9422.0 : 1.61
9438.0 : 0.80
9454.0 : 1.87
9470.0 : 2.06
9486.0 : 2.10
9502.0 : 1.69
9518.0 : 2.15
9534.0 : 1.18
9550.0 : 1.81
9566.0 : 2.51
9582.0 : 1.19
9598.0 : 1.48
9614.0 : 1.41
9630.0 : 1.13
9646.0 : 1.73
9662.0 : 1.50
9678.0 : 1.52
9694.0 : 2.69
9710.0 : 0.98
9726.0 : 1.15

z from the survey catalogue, 0.220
